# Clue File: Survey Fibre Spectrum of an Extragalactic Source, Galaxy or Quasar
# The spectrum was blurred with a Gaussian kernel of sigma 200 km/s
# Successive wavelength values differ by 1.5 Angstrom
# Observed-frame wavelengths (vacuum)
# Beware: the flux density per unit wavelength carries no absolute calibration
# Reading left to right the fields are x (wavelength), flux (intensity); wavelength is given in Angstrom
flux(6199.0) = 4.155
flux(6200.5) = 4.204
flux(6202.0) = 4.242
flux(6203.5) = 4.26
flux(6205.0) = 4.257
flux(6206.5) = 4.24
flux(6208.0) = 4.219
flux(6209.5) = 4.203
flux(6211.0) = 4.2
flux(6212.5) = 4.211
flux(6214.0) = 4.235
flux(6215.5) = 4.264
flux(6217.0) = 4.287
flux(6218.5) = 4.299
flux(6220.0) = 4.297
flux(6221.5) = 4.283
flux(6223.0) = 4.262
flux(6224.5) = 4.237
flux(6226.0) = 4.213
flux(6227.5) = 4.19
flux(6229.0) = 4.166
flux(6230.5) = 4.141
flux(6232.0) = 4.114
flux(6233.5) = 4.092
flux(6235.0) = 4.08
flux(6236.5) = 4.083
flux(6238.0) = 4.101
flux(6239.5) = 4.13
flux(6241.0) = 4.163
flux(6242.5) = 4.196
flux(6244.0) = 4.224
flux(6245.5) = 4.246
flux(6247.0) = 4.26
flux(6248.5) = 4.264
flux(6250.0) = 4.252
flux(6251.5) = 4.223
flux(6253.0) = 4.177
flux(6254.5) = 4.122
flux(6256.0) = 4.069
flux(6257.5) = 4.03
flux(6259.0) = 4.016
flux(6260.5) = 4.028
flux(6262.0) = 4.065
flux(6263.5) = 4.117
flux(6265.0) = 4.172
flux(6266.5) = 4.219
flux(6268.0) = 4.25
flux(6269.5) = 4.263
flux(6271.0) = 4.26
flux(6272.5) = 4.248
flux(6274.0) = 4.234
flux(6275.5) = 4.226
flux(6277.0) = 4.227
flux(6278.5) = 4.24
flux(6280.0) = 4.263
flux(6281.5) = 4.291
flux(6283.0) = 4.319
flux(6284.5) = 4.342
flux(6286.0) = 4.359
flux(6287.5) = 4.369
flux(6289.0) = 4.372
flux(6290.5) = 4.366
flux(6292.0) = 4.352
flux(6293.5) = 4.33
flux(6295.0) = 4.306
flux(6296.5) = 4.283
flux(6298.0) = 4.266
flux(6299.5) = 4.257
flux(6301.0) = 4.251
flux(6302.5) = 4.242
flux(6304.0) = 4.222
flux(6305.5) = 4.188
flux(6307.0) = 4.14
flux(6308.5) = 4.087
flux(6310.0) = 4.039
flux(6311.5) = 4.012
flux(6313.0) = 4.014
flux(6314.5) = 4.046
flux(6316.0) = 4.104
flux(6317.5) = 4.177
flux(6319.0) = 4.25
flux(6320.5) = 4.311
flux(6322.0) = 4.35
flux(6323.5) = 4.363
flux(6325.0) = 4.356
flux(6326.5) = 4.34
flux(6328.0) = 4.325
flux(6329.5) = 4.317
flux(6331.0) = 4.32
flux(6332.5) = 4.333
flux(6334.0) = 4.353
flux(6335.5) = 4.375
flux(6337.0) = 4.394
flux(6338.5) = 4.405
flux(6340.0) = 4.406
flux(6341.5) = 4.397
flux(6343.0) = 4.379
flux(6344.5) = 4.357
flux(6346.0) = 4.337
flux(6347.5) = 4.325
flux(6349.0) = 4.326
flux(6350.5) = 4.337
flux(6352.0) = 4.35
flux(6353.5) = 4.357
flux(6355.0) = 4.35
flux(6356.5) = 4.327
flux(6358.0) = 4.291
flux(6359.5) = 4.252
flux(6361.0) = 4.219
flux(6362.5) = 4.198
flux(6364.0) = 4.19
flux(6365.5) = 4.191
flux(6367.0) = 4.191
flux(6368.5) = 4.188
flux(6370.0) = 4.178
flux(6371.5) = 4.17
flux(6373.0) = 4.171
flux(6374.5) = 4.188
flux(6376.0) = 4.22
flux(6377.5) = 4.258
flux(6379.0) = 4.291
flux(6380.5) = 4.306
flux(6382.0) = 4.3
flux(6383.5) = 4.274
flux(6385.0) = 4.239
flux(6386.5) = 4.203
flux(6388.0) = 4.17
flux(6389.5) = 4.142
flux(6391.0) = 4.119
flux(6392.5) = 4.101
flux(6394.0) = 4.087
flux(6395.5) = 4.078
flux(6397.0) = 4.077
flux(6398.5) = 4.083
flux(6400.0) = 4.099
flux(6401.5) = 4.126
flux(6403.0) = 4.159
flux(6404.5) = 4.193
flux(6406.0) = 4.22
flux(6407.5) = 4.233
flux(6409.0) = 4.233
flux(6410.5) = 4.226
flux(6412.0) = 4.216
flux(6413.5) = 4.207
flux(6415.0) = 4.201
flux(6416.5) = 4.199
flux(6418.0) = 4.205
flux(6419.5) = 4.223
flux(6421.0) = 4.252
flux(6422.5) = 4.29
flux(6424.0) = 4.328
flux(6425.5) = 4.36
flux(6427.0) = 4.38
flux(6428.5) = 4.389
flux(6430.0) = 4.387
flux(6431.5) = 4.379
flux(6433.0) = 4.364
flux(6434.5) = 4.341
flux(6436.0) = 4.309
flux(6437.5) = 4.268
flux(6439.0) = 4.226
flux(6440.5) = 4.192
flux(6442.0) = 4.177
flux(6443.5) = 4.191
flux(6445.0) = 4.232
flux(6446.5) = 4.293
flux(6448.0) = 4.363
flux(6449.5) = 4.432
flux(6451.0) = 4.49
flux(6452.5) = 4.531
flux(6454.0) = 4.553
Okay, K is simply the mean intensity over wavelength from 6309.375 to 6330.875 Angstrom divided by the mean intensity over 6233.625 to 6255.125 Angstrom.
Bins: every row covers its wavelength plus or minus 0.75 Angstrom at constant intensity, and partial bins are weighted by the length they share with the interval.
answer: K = 1.01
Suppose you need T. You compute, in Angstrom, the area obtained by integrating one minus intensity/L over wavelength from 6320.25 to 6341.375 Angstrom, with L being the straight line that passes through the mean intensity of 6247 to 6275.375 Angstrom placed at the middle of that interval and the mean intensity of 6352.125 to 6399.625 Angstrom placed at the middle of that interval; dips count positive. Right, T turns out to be -0.82 Angstrom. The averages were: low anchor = 4.17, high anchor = 4.21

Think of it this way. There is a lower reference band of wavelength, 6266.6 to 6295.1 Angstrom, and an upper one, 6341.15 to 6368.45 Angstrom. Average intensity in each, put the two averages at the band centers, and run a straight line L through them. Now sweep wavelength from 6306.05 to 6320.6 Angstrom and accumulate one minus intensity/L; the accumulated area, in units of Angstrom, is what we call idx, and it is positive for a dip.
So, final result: 0.6 Angstrom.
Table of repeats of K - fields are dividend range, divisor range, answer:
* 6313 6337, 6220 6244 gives 1.03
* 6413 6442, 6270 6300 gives 1.00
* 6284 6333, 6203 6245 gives 1.01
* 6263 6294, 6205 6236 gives 1.02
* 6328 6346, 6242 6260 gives 1.05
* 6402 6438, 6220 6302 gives 1.01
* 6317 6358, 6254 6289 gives 1.03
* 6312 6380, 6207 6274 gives 1.02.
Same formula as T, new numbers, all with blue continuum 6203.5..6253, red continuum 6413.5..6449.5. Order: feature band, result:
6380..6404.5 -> 0.6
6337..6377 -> -0.2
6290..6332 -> 0.0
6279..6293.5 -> -0.4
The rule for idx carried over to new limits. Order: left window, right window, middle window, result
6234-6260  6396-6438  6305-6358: -1.0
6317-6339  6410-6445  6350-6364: 0.1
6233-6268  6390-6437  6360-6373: 0.0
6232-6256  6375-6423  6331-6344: -0.6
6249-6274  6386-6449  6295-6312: 0.0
